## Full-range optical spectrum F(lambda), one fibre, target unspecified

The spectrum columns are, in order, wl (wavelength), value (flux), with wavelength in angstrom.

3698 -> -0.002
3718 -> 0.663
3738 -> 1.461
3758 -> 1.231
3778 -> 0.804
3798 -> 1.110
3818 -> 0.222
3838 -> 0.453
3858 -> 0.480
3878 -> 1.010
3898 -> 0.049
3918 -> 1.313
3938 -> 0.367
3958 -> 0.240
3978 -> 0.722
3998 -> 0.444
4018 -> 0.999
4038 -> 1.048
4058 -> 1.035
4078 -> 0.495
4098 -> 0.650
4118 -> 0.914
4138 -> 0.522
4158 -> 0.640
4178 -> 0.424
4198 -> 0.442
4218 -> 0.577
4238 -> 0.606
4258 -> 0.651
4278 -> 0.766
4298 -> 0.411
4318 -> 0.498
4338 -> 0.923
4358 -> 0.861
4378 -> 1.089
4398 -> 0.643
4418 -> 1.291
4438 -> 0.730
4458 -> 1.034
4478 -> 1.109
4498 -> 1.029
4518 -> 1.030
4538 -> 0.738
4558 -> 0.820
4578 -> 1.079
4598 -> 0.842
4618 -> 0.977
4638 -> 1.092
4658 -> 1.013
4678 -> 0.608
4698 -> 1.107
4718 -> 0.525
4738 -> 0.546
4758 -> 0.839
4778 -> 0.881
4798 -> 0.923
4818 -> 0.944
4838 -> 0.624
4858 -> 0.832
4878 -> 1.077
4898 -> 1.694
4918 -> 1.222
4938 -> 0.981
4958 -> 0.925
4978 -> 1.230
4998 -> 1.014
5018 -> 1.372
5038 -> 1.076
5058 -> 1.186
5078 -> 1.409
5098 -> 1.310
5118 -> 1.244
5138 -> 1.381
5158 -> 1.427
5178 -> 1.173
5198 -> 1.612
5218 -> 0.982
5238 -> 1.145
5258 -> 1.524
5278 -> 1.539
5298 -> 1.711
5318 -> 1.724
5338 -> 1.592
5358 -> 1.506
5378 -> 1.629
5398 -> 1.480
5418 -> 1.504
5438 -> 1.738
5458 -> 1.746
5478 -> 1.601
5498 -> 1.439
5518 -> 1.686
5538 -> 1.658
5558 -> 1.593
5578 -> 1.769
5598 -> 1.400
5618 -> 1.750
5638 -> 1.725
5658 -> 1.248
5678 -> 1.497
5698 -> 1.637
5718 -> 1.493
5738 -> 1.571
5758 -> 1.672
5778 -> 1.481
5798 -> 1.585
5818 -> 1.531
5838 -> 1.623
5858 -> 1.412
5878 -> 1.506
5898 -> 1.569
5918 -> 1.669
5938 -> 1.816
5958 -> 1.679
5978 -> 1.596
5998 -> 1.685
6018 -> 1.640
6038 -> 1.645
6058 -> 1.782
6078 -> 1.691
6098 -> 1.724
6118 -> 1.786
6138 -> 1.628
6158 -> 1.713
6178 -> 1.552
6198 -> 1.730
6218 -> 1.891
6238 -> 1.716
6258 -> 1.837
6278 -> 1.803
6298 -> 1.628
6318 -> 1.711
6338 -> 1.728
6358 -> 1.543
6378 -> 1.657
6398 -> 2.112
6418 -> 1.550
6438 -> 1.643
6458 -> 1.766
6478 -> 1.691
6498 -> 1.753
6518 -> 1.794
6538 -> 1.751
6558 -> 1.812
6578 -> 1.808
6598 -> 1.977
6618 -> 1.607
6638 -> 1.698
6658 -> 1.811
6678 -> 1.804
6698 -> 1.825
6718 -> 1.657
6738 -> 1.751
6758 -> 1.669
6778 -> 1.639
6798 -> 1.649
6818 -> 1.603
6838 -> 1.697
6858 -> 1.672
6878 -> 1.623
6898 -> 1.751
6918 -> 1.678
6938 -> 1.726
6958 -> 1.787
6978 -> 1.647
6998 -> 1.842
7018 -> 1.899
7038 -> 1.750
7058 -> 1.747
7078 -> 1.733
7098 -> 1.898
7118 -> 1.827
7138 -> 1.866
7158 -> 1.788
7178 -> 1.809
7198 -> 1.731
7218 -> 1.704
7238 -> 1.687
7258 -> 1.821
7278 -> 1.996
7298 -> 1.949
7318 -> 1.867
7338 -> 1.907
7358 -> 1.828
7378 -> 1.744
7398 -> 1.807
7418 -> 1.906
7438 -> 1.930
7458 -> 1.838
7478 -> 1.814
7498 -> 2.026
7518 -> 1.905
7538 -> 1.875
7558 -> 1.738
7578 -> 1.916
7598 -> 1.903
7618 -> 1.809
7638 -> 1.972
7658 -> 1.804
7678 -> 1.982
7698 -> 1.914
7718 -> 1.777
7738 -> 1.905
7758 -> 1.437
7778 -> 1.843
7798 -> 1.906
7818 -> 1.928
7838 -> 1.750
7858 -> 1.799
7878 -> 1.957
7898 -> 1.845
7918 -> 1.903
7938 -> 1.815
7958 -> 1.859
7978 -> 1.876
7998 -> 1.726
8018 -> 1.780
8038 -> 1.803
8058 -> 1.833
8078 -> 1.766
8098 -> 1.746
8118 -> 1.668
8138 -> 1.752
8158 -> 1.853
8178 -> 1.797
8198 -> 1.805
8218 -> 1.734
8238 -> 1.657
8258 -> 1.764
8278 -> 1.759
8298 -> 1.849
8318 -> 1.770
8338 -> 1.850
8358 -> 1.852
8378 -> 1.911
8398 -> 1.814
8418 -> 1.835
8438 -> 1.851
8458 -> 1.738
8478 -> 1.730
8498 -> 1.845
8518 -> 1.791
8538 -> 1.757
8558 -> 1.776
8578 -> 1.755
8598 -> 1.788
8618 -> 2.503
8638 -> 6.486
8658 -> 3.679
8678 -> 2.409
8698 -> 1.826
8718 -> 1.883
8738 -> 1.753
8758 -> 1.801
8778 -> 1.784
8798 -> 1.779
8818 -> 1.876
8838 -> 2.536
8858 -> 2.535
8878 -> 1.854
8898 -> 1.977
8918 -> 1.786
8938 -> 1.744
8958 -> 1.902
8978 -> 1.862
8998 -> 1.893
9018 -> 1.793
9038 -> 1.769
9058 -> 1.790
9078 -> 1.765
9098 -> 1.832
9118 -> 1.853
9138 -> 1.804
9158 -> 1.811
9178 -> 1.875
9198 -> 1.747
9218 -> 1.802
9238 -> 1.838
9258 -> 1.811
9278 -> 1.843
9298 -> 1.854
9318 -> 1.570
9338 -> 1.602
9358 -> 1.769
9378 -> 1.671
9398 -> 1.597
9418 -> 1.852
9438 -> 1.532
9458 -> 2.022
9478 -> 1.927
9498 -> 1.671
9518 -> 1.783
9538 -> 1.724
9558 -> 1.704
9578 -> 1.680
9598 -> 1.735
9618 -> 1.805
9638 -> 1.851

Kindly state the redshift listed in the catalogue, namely 0.32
